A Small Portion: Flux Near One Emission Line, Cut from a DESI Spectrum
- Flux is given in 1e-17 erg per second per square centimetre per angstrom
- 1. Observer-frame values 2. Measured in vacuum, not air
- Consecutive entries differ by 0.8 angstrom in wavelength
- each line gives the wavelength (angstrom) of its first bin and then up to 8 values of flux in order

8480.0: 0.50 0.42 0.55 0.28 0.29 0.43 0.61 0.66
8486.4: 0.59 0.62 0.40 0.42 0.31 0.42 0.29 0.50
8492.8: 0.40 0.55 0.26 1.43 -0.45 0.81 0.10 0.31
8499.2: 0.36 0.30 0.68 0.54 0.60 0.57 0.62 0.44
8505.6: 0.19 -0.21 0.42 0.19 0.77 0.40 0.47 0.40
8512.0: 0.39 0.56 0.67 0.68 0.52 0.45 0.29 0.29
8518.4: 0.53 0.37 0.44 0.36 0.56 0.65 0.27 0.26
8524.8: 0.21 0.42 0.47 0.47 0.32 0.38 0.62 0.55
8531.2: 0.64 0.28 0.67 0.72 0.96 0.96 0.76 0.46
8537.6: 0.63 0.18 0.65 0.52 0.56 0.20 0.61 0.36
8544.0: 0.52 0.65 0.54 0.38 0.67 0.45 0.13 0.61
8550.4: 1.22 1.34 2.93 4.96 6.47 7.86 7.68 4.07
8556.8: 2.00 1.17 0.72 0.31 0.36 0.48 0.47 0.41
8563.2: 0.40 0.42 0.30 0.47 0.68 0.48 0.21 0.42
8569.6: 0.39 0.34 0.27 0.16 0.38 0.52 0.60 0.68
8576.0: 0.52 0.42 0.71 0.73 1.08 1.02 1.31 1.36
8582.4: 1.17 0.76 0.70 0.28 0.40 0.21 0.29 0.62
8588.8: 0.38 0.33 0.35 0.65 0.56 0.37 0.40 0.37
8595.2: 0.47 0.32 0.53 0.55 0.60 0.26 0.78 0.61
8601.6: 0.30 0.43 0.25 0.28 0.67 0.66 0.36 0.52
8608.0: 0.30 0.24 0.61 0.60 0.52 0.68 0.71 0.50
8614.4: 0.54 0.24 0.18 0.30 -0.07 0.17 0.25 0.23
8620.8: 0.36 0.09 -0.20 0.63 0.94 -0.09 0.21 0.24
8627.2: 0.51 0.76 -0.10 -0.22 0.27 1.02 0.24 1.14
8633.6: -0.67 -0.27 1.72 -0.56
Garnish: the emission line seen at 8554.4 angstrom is H-alpha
